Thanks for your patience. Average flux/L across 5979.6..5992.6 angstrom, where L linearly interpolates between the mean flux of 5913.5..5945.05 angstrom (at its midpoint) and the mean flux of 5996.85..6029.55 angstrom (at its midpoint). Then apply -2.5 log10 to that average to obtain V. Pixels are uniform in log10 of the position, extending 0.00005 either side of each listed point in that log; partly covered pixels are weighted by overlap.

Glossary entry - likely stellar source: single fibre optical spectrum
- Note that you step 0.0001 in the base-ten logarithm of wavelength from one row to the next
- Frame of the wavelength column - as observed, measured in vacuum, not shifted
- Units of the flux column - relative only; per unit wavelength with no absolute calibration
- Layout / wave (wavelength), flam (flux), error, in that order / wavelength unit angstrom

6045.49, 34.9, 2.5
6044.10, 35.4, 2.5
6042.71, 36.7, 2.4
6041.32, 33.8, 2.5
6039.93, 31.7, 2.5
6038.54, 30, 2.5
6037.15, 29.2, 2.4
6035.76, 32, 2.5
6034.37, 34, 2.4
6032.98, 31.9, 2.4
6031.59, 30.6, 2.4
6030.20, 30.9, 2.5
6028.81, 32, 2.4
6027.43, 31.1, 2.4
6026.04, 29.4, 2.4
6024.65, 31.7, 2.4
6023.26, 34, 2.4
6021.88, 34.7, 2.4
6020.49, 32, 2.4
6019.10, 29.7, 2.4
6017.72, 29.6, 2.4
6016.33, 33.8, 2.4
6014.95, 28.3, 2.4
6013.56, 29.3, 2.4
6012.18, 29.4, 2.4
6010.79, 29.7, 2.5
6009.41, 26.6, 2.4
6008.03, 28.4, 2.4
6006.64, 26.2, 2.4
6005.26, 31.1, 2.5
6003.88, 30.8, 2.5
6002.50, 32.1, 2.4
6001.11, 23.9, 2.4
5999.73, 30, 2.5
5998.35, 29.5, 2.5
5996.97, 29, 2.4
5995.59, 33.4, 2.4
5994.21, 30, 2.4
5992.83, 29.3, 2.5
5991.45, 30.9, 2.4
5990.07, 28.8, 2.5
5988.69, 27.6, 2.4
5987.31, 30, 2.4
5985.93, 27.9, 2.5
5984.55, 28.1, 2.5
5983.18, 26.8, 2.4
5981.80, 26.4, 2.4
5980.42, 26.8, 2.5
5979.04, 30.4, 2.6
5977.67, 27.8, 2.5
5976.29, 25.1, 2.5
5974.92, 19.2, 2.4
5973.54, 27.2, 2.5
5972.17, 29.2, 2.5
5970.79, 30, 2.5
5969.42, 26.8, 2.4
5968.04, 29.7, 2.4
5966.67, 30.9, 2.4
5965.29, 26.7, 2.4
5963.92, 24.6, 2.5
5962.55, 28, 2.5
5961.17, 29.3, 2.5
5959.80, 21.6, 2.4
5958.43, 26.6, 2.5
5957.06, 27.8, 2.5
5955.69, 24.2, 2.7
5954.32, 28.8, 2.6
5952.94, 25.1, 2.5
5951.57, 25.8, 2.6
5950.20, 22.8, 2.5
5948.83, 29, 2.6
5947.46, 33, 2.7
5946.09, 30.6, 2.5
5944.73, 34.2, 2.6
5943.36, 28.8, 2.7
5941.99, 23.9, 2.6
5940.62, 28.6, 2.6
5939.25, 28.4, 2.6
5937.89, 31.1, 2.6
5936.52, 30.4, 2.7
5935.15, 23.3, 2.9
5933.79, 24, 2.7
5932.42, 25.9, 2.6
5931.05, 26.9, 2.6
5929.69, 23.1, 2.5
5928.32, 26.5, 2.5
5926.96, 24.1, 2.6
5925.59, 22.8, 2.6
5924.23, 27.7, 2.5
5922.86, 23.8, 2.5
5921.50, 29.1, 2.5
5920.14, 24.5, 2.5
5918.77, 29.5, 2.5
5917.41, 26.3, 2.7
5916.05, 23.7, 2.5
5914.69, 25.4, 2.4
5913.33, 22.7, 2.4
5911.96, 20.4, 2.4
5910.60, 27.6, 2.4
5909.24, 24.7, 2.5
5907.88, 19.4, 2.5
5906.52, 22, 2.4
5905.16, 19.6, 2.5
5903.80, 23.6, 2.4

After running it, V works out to 0.03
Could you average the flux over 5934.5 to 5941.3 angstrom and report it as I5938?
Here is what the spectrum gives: 28.4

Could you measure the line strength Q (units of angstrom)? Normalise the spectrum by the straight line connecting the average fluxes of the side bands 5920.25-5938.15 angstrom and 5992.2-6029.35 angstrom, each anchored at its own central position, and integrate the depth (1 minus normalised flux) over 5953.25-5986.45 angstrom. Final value 1.1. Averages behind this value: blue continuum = 25.9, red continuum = 30.2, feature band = 27.1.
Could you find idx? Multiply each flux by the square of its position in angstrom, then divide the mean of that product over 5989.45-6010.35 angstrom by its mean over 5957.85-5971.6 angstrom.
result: 1.08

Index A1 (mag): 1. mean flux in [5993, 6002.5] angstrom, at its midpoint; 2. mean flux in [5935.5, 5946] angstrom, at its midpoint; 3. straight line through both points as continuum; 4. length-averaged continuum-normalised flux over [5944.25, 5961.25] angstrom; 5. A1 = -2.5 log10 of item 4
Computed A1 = 0.07 mag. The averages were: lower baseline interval 29.2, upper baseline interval 29.5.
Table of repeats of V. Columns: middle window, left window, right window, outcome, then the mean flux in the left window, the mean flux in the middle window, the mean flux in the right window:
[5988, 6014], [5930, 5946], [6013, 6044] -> 0.046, 27.8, 29.3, 31.7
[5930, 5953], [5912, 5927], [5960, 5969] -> -0.051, 25.2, 27.8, 27.8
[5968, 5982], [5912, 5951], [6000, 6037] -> 0.060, 26.7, 27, 30.5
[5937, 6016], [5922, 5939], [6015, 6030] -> 0.020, 25.9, 28.2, 31.6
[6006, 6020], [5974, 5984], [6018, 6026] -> 0.060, 26.1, 29.1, 32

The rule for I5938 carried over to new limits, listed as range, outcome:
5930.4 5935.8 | 25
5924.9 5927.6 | 23.4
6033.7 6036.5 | 32.9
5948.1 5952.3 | 25.9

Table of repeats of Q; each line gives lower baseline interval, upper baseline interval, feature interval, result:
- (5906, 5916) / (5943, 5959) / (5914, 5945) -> -1.3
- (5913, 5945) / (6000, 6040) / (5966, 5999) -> 0.5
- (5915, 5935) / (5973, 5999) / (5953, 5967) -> 0.2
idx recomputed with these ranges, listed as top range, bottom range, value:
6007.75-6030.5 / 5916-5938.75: 1.21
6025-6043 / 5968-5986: 1.19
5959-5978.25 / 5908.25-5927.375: 1.09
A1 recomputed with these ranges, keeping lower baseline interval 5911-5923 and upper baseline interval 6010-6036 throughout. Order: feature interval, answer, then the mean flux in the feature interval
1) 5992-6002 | 0.01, 29.4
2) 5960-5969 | 0.00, 27.8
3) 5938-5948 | -0.12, 29.7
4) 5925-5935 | 0.05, 24.7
